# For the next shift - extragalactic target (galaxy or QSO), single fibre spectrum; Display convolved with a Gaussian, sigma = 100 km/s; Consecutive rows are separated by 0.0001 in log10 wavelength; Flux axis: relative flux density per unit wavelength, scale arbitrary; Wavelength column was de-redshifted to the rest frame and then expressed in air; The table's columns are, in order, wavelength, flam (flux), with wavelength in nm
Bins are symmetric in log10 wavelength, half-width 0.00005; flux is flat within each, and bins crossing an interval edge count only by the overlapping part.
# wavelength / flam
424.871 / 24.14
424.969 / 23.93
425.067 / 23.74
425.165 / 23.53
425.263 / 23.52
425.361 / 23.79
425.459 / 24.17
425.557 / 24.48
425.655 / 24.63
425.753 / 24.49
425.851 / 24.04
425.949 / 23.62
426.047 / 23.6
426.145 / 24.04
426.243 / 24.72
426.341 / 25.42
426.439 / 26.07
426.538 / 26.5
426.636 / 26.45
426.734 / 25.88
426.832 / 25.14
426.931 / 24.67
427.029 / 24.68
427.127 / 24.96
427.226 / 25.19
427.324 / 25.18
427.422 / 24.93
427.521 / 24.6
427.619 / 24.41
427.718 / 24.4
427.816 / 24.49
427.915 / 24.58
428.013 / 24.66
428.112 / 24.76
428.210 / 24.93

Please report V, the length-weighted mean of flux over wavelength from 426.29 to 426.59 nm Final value 26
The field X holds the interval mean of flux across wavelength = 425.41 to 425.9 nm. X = 24.4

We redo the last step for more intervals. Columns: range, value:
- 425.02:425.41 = 23.6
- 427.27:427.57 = 24.9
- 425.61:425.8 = 24.6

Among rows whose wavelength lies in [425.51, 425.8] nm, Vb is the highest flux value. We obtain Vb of 24.63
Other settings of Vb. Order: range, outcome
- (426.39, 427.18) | 26.5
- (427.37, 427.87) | 24.93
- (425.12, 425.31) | 23.53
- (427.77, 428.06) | 24.66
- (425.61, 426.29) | 24.72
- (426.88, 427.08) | 24.68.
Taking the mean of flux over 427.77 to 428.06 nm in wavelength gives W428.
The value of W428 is 24.6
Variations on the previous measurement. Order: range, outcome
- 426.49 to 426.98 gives 25.7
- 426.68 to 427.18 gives 25.1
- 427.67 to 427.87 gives 24.5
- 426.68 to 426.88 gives 25.6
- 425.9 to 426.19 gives 23.8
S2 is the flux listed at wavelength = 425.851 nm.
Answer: 24.04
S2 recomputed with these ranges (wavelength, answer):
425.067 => 23.74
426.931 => 24.67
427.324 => 25.18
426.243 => 24.72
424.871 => 24.14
